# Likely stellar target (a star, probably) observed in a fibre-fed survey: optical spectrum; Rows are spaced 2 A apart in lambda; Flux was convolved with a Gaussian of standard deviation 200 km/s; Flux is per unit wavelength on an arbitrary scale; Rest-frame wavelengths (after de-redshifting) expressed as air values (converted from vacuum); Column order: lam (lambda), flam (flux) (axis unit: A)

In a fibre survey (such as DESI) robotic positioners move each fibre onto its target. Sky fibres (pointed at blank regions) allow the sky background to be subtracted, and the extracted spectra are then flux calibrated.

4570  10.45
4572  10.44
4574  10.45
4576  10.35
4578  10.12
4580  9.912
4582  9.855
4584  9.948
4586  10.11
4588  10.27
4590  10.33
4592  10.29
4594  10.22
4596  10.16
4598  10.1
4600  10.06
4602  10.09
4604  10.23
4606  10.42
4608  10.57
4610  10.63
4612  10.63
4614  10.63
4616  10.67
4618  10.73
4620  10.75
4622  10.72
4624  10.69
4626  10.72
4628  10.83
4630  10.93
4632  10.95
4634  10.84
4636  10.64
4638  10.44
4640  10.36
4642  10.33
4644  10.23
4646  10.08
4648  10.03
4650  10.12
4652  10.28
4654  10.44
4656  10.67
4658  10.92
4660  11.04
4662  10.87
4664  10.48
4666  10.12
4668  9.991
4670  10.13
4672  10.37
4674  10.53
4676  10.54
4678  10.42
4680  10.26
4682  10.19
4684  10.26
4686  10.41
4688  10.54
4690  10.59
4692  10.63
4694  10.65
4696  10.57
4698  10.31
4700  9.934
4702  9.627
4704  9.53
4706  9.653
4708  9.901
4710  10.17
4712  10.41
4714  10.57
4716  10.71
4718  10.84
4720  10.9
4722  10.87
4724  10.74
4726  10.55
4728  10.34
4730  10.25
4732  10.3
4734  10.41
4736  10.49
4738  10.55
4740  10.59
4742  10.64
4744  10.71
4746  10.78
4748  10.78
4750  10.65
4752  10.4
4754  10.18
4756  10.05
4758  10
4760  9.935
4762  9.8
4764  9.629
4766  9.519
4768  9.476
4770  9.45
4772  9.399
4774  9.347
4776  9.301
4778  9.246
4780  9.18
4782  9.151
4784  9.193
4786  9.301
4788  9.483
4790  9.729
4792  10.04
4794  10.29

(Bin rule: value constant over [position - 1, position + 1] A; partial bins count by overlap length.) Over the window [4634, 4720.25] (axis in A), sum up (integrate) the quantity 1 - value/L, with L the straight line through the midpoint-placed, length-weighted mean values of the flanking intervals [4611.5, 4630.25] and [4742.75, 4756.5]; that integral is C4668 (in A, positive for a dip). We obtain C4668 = 2.21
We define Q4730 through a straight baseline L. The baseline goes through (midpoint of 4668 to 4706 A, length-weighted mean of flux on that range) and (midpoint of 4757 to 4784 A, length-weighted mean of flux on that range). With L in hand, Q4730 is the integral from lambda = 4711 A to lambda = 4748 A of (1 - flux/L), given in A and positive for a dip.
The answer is -2.71 A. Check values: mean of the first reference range 10.3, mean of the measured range 10.6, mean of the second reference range 9.48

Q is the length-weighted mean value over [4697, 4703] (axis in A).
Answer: 9.96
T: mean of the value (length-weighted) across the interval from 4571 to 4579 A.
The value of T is 10.3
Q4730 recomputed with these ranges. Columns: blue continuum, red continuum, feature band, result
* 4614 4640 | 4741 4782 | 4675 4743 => -1.1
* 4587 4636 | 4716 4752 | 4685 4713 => 1.0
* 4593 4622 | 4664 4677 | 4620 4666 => -0.9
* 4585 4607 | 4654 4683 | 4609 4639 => -1.2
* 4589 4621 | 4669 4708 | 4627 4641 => -0.5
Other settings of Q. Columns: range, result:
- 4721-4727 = 10.7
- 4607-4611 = 10.6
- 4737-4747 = 10.7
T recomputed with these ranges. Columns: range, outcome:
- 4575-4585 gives 10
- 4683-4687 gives 10.3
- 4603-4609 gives 10.4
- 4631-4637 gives 10.8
